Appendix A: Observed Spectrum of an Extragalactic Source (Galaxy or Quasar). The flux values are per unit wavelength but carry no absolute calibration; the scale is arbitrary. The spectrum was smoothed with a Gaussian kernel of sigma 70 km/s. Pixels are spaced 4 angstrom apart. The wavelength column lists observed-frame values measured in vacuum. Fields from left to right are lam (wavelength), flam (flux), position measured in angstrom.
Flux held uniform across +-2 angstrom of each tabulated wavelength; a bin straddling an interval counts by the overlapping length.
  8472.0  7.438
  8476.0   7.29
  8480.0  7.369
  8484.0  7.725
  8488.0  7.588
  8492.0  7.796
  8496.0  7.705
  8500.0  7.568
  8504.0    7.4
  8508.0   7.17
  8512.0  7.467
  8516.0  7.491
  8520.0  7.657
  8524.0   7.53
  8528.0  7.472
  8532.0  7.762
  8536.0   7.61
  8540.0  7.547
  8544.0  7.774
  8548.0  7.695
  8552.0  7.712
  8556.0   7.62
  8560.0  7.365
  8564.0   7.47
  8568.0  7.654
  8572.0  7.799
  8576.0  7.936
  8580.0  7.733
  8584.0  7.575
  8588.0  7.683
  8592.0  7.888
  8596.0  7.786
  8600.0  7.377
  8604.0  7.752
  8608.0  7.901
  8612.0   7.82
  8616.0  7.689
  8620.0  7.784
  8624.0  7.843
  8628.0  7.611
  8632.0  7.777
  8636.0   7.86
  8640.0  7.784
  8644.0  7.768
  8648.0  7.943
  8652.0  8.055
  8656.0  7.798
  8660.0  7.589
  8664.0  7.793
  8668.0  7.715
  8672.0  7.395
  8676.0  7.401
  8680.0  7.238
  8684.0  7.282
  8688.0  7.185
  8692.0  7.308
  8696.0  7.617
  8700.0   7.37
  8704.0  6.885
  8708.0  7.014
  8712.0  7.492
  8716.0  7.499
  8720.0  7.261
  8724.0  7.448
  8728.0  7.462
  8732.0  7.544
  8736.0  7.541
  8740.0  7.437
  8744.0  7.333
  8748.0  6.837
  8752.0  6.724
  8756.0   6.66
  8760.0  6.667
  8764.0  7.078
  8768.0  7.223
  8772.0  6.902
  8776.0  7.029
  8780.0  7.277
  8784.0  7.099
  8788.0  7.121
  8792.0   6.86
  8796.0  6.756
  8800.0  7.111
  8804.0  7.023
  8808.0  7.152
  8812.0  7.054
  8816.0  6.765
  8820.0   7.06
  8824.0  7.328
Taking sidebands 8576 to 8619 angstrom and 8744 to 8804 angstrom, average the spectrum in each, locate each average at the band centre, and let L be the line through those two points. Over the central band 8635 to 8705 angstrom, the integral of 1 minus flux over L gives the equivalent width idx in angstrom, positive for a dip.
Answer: -1.3 angstrom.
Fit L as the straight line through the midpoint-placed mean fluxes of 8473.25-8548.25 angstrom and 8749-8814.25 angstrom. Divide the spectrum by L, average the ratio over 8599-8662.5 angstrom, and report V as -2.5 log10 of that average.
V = -0.07 mag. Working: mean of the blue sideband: 7.55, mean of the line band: 7.78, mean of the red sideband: 6.98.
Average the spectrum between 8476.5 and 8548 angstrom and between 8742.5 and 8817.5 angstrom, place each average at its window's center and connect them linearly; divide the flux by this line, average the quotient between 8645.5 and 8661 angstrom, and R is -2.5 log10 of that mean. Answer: -0.09 mag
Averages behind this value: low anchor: 7.56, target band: 7.86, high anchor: 6.98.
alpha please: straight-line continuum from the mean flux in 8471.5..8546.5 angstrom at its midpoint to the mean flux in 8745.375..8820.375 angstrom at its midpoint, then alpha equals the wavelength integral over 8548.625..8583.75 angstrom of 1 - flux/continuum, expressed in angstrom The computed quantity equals -1.1 angstrom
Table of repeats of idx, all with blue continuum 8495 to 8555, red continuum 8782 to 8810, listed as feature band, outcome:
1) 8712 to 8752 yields -1.11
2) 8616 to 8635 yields -1.00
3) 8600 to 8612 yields -0.56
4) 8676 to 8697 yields -0.23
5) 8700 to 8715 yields 0.02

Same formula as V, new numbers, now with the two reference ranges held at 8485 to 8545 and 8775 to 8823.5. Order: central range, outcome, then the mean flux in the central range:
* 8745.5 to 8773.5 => 0.04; 6.88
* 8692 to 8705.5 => -0.01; 7.31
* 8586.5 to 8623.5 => -0.05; 7.75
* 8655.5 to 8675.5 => -0.05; 7.63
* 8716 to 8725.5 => -0.03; 7.38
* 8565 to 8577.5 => -0.04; 7.76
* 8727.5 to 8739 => -0.05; 7.52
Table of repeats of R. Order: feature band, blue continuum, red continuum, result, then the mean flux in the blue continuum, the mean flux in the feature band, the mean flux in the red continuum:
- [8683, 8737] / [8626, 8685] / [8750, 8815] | 0.004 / 7.67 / 7.35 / 6.98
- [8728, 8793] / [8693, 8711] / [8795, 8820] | 0.001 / 7.24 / 7.1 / 6.99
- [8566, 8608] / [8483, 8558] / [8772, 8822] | -0.039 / 7.59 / 7.73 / 7.02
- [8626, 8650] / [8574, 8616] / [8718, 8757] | -0.028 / 7.74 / 7.79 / 7.24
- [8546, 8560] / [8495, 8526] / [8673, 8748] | -0.025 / 7.49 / 7.63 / 7.34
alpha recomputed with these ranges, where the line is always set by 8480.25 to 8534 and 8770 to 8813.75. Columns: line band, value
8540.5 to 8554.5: -0.4 angstrom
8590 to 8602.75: -0.5 angstrom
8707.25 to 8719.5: -0.3 angstrom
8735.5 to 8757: 0.1 angstrom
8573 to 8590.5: -0.8 angstrom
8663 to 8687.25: -0.6 angstrom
